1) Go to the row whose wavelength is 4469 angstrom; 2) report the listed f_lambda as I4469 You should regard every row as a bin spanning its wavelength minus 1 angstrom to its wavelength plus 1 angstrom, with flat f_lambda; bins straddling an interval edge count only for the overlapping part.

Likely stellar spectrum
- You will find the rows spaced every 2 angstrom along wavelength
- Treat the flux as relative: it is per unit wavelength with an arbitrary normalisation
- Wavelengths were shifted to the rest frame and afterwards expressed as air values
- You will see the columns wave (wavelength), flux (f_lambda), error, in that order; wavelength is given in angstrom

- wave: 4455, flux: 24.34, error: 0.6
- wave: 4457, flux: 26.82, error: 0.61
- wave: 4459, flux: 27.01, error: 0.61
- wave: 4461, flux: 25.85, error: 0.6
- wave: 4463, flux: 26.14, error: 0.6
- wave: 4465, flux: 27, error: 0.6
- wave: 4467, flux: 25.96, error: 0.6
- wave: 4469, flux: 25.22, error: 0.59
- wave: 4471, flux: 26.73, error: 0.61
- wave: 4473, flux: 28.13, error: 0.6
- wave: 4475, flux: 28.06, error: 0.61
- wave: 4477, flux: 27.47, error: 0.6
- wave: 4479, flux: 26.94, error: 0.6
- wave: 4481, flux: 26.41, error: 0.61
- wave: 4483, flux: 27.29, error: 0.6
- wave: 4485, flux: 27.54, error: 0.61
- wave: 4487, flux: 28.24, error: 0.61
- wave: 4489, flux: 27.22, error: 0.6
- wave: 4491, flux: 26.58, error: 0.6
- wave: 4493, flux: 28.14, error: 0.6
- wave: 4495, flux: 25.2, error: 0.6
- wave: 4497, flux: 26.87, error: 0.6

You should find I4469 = 25.22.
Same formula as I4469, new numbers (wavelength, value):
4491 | 26.58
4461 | 25.85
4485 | 27.54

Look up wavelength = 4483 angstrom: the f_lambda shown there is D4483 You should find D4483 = 27.29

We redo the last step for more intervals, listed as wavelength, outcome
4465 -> 27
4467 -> 25.96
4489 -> 27.22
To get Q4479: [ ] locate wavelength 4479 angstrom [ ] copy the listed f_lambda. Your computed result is 26.94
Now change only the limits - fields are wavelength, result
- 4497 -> 26.87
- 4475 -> 28.06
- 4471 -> 26.73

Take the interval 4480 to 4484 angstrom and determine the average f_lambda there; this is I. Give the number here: 26.9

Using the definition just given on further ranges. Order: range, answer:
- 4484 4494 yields 27.5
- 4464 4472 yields 26.2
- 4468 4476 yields 27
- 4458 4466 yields 26.5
